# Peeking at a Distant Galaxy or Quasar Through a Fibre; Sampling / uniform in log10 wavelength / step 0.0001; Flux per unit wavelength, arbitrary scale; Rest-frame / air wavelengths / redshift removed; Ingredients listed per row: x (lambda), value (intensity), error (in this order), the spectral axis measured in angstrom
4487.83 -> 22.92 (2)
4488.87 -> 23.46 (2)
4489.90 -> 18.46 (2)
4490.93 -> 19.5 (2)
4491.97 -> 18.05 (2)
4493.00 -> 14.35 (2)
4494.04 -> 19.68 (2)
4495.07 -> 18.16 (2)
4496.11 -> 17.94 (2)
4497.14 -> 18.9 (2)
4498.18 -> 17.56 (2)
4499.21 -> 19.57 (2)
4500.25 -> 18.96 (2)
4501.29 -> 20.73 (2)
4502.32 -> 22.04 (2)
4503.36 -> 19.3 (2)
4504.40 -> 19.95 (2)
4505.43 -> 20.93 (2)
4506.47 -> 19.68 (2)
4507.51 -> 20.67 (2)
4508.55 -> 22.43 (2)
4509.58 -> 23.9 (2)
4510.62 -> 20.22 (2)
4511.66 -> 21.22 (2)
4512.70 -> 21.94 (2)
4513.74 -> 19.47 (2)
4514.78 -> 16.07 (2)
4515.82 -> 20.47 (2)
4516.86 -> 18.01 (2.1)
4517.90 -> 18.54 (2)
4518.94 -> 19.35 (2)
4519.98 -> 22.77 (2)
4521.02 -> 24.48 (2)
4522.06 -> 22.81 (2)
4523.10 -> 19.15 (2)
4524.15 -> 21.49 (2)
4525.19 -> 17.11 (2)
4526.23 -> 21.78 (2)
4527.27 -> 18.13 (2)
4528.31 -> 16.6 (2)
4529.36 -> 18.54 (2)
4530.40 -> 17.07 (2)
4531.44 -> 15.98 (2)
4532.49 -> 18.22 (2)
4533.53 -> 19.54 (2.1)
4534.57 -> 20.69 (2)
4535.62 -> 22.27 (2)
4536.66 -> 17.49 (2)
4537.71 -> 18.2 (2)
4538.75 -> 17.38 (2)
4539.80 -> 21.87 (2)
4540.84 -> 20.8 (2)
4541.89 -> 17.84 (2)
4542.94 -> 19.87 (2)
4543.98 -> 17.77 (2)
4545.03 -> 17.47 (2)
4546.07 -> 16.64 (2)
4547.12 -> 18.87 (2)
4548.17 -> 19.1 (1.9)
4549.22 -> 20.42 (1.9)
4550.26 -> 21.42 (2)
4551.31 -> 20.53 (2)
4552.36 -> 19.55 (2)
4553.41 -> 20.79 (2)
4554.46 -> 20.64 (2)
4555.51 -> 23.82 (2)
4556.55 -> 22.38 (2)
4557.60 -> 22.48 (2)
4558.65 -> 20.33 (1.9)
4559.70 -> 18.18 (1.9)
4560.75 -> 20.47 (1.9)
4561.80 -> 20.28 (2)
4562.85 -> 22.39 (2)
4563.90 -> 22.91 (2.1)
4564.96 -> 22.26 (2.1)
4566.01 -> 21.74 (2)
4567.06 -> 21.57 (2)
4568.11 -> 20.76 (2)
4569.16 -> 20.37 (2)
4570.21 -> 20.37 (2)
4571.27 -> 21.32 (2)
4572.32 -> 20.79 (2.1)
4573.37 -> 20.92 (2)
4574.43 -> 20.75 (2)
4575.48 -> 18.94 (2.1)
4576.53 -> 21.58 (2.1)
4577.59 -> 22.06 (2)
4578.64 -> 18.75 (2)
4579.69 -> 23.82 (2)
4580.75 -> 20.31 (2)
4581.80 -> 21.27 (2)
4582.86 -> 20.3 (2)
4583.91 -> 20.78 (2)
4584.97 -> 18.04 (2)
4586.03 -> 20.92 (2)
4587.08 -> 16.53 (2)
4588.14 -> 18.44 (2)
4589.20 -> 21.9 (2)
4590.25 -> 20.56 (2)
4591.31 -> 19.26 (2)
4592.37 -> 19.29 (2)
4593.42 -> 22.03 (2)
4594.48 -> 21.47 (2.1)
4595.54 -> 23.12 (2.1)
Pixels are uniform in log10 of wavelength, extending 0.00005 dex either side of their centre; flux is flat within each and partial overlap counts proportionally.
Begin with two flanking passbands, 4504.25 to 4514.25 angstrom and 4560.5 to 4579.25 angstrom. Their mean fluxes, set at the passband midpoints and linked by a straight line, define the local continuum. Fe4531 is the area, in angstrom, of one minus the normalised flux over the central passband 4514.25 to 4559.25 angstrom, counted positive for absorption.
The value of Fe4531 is 3.0 angstrom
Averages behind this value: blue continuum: 21.1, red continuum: 21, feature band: 19.6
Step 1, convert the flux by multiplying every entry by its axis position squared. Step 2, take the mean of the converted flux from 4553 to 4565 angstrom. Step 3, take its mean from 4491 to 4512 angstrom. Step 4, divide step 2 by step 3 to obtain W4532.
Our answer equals 1.1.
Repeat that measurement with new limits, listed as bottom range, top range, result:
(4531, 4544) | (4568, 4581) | 1.11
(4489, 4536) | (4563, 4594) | 1.08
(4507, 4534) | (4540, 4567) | 1.04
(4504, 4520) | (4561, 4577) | 1.07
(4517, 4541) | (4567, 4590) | 1.07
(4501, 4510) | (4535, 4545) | 0.92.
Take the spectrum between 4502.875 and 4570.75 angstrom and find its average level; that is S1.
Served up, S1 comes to 20.1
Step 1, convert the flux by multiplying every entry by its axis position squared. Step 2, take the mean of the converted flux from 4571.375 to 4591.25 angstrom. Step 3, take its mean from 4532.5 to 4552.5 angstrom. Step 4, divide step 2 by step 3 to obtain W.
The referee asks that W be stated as 1.1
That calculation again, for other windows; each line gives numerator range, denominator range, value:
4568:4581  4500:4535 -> 1.07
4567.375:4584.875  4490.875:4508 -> 1.12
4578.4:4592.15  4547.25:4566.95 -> 0.96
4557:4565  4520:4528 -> 1.03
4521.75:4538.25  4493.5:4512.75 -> 0.95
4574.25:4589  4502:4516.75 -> 1.02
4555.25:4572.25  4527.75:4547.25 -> 1.16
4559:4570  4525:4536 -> 1.14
